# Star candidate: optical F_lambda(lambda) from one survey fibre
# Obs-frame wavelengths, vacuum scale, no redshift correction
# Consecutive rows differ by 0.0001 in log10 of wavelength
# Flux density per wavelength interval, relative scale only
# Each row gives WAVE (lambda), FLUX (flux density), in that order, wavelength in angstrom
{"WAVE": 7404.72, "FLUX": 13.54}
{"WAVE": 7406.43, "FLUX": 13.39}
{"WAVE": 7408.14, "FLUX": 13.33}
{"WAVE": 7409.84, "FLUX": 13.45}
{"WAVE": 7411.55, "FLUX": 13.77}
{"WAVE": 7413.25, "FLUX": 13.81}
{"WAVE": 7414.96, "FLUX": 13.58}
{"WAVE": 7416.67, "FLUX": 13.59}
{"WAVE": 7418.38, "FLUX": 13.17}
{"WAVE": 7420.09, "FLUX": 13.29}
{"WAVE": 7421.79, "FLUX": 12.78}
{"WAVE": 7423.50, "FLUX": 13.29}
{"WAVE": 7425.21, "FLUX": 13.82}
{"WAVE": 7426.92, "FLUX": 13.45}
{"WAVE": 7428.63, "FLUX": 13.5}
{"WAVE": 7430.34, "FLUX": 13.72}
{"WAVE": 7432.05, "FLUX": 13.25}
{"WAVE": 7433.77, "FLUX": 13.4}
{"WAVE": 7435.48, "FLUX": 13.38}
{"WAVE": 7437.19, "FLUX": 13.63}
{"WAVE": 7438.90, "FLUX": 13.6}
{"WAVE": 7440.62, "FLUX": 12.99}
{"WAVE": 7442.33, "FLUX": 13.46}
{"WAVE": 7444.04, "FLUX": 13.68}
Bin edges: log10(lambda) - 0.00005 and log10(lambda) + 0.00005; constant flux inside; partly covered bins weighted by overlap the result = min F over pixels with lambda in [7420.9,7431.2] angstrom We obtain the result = 12.78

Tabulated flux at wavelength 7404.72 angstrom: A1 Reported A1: 13.54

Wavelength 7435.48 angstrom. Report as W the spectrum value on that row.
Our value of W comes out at 13.38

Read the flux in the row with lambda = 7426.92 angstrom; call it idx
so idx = 13.45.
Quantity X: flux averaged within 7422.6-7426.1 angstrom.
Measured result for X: 13.5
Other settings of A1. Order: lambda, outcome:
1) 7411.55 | 13.77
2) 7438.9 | 13.6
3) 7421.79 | 12.78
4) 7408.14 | 13.33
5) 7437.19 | 13.63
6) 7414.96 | 13.58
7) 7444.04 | 13.68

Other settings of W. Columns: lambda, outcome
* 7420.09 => 13.29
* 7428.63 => 13.5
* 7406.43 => 13.39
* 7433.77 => 13.4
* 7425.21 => 13.82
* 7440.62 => 12.99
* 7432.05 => 13.25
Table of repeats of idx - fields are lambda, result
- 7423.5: 13.29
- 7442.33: 13.46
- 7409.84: 13.45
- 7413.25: 13.81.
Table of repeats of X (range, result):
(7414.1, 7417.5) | 13.6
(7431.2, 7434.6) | 13.3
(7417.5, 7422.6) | 13.1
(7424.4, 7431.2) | 13.6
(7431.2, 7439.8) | 13.4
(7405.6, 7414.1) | 13.6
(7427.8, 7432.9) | 13.5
